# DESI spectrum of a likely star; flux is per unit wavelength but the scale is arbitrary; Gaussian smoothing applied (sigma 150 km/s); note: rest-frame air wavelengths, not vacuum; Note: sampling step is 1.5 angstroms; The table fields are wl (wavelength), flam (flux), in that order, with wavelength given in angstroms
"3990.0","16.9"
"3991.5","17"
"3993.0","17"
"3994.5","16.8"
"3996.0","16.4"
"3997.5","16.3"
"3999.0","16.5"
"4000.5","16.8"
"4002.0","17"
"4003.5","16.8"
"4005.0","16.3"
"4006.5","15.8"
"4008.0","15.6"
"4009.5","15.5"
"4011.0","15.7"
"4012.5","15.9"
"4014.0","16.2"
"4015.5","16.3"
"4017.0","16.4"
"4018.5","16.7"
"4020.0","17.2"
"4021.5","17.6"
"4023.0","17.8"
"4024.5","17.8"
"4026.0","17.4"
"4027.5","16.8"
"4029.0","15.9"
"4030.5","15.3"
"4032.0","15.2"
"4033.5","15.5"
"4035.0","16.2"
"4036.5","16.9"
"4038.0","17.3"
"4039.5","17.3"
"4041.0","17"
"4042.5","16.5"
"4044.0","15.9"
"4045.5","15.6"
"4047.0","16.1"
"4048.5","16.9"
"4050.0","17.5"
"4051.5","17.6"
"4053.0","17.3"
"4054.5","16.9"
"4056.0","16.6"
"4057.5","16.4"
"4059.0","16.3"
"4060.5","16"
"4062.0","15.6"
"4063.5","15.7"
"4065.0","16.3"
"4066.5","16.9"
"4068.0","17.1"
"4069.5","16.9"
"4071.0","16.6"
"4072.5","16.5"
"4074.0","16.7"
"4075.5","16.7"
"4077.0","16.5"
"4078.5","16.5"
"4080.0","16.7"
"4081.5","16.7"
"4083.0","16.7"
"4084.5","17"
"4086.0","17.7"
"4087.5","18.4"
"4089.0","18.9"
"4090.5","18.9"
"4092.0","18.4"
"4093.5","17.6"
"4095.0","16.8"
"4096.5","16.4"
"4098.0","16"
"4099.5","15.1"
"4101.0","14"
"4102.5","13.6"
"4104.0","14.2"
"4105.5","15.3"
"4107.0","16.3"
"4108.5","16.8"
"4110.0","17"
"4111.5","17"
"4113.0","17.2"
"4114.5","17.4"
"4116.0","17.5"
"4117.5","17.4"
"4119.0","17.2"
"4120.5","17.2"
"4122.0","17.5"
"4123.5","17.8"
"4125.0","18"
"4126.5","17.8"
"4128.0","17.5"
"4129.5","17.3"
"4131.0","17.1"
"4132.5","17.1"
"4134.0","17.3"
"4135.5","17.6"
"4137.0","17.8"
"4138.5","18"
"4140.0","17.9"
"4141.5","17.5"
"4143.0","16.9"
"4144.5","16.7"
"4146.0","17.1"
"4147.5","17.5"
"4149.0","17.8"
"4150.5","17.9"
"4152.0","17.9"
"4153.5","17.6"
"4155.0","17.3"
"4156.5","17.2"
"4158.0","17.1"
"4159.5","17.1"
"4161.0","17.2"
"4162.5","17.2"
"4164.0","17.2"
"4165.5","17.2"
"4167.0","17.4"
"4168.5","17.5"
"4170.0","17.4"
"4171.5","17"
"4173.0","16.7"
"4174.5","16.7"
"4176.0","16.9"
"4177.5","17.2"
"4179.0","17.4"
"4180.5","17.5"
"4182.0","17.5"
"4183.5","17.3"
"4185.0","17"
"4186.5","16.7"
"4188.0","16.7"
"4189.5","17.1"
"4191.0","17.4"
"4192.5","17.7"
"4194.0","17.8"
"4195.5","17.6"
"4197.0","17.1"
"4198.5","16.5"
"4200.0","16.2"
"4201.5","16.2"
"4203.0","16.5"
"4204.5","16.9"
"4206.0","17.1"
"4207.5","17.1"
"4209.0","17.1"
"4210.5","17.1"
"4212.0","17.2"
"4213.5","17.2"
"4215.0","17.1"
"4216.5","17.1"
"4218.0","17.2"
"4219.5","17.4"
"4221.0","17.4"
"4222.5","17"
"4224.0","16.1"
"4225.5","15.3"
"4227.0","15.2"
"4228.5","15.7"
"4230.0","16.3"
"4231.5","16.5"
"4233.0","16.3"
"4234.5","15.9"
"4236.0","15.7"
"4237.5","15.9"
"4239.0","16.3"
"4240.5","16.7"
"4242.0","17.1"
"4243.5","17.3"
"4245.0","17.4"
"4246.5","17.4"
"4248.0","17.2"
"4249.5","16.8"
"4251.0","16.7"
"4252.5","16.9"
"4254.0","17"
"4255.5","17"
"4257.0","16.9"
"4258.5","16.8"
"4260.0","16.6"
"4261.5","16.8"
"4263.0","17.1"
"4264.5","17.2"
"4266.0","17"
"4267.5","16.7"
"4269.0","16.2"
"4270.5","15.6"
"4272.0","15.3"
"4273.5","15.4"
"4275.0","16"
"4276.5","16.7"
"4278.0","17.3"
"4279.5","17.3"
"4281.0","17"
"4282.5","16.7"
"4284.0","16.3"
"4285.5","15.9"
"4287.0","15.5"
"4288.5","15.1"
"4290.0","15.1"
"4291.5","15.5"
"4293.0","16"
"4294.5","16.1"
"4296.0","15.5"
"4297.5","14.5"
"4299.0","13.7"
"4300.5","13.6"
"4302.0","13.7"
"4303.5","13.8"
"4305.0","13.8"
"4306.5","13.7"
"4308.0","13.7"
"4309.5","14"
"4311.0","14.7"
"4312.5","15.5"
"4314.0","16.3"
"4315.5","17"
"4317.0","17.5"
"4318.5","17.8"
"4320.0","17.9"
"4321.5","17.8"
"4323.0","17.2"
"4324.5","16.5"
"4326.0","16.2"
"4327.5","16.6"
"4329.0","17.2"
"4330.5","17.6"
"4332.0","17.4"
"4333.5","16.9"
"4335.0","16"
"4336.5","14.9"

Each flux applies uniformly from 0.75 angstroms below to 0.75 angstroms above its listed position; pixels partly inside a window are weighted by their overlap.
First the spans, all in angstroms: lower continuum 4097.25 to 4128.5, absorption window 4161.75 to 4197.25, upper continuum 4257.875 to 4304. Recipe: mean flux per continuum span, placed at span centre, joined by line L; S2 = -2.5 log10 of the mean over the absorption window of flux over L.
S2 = -0.06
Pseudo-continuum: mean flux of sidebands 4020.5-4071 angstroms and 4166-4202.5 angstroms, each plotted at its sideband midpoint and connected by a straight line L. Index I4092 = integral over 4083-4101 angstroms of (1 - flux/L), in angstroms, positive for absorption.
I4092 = -0.5 angstroms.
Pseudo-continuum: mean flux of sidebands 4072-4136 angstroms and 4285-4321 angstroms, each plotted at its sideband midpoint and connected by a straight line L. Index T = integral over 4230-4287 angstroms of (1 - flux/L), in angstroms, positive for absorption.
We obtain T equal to -3.54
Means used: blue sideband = 16.9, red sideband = 15.3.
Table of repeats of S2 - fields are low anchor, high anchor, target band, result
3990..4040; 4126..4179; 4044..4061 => 0.01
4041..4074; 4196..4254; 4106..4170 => -0.05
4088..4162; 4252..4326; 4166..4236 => -0.02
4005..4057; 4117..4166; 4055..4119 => 0.02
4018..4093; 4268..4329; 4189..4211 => -0.05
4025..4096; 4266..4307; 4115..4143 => -0.07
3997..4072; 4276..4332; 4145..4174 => -0.07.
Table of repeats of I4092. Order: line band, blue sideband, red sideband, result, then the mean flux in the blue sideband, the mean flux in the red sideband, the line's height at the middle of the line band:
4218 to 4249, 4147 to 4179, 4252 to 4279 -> 0.52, 17.3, 16.6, 16.8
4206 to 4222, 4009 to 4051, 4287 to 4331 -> -1.25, 16.5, 15.6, 15.9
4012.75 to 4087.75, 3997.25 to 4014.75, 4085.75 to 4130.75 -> -0.64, 16.2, 16.9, 16.5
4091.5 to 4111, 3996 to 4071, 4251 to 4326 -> 0.51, 16.5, 16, 16.4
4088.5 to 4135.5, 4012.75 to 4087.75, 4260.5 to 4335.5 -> -1.14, 16.7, 16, 16.5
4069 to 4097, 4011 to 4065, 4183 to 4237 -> -1.01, 16.5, 16.8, 16.6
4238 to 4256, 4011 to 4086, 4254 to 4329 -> -0.97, 16.6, 16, 16.1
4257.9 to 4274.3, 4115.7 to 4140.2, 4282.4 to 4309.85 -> -1.20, 17.5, 14.8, 15.3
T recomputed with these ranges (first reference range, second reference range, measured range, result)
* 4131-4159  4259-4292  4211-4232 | 0.18 angstroms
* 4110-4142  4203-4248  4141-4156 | -0.11 angstroms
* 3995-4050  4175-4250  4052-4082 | 0.01 angstroms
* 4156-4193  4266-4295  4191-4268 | -0.82 angstroms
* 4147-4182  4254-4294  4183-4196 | -0.12 angstroms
